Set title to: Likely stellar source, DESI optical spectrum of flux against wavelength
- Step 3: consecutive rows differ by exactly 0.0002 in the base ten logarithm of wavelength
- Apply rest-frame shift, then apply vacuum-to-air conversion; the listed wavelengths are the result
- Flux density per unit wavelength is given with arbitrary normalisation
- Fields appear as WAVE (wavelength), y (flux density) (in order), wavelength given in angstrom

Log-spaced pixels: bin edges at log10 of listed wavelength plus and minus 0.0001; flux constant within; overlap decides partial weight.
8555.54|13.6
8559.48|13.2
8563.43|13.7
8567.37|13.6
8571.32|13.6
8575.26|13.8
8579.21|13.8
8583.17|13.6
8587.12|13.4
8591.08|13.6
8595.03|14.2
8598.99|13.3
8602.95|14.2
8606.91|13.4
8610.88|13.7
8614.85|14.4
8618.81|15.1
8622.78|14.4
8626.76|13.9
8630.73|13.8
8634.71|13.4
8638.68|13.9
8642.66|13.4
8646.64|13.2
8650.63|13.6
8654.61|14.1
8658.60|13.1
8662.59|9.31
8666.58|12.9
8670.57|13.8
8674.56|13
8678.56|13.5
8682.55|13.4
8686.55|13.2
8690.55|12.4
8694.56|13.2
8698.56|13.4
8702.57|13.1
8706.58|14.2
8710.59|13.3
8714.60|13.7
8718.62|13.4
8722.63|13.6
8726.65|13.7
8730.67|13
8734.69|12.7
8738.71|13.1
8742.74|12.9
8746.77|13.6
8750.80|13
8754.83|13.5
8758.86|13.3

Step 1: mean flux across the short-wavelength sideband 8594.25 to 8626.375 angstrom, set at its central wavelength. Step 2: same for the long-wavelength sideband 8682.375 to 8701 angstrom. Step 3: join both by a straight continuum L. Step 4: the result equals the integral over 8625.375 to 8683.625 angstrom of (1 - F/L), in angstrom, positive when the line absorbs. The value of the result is 1.4 angstrom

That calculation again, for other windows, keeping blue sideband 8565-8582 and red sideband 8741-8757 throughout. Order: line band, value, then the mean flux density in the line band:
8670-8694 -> 0.44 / 13.2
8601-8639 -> -1.25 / 14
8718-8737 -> 0.06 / 13.3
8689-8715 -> 0.10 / 13.3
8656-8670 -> 1.45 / 12.1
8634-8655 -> -0.09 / 13.6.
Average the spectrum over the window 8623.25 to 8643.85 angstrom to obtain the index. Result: 13.7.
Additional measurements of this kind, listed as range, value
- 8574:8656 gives 13.8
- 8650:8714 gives 13.1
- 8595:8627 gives 14.1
